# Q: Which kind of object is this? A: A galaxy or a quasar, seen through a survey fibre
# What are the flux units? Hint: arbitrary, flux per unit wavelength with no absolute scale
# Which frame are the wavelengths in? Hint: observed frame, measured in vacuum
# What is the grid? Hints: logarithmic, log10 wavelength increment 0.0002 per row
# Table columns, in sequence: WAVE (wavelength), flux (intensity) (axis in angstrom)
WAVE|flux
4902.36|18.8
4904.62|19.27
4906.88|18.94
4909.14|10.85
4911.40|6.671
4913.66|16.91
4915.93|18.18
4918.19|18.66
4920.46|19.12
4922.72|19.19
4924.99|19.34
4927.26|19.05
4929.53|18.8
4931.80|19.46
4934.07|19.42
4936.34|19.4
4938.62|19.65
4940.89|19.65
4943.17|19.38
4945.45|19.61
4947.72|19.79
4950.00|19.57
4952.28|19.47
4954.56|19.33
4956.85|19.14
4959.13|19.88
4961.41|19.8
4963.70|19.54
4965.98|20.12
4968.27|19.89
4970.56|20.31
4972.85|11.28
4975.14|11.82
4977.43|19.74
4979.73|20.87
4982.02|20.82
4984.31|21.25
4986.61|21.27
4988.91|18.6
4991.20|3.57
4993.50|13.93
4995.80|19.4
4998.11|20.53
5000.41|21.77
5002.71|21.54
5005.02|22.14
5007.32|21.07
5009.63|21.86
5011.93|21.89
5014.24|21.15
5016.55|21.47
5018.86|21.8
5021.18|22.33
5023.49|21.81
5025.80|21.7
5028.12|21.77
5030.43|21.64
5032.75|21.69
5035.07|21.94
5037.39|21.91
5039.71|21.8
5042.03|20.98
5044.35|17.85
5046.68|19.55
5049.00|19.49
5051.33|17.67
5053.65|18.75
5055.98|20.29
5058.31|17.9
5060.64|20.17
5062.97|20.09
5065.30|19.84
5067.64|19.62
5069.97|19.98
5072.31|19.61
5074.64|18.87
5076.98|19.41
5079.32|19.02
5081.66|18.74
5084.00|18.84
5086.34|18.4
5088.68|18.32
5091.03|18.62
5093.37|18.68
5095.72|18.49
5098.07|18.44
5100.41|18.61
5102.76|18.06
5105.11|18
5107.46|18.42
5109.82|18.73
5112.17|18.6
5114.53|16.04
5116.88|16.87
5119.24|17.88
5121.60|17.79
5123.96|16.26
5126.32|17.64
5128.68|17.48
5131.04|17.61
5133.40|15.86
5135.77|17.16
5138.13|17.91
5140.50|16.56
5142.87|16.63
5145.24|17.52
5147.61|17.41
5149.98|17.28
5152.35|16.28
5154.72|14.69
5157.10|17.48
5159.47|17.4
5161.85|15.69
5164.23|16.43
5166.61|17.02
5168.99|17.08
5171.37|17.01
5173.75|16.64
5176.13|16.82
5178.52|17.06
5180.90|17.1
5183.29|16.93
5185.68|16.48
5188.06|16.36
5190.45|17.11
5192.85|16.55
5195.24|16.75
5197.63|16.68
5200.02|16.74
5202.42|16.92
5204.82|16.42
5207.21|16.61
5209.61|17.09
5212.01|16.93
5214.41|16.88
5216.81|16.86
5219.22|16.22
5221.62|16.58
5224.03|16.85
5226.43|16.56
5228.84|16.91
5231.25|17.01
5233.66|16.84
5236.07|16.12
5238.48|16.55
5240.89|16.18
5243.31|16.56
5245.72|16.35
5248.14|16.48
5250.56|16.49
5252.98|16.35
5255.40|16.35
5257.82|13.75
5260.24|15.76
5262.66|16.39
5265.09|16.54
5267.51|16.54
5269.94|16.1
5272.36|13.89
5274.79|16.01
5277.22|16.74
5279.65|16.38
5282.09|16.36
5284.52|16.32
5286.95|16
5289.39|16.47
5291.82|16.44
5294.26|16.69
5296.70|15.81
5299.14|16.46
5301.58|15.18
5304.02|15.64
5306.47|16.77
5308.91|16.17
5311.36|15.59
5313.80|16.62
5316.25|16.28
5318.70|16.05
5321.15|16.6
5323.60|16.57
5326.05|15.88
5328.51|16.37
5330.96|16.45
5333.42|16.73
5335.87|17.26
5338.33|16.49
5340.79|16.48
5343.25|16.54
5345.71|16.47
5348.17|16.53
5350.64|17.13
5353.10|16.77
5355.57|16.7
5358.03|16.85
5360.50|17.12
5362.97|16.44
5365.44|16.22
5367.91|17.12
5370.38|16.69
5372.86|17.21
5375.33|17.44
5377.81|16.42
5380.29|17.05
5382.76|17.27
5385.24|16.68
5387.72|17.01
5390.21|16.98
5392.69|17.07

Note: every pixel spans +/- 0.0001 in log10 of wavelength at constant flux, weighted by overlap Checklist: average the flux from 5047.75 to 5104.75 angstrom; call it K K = 19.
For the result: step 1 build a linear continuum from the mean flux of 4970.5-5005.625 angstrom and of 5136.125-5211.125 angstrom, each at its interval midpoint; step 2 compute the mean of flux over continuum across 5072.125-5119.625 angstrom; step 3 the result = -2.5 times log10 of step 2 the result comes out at -0.07 mag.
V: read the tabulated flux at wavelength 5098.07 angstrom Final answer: 18.44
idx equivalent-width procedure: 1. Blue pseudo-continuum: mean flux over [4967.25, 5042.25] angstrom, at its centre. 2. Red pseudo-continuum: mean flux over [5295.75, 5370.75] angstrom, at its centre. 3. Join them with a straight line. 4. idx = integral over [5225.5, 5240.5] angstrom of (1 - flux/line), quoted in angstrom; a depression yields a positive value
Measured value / 0.7 angstrom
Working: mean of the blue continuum 19.9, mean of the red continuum 16.5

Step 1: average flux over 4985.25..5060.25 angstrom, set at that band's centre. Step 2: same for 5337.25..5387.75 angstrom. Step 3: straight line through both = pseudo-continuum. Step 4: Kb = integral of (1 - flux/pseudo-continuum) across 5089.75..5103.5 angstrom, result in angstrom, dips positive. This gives 0.6 angstrom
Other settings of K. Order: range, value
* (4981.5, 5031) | 20.1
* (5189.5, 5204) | 16.8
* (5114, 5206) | 16.9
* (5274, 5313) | 16.2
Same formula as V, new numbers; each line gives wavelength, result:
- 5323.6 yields 16.57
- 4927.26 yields 19.05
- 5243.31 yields 16.56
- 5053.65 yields 18.75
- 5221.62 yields 16.58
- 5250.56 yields 16.49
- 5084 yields 18.84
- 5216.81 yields 16.86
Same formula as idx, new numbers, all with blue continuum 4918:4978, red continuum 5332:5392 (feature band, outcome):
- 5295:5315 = 1.2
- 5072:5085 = -0.6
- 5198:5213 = 0.7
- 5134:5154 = 1.0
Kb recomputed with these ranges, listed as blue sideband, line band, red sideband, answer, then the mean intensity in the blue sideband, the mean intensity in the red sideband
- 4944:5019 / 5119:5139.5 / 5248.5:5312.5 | 0.45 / 19.2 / 16.1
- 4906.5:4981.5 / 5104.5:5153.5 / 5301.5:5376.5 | 0.42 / 18.3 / 16.5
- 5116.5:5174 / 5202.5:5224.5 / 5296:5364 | 0.05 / 16.9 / 16.4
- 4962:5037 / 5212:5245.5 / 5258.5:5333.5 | 0.68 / 19.7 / 16.2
